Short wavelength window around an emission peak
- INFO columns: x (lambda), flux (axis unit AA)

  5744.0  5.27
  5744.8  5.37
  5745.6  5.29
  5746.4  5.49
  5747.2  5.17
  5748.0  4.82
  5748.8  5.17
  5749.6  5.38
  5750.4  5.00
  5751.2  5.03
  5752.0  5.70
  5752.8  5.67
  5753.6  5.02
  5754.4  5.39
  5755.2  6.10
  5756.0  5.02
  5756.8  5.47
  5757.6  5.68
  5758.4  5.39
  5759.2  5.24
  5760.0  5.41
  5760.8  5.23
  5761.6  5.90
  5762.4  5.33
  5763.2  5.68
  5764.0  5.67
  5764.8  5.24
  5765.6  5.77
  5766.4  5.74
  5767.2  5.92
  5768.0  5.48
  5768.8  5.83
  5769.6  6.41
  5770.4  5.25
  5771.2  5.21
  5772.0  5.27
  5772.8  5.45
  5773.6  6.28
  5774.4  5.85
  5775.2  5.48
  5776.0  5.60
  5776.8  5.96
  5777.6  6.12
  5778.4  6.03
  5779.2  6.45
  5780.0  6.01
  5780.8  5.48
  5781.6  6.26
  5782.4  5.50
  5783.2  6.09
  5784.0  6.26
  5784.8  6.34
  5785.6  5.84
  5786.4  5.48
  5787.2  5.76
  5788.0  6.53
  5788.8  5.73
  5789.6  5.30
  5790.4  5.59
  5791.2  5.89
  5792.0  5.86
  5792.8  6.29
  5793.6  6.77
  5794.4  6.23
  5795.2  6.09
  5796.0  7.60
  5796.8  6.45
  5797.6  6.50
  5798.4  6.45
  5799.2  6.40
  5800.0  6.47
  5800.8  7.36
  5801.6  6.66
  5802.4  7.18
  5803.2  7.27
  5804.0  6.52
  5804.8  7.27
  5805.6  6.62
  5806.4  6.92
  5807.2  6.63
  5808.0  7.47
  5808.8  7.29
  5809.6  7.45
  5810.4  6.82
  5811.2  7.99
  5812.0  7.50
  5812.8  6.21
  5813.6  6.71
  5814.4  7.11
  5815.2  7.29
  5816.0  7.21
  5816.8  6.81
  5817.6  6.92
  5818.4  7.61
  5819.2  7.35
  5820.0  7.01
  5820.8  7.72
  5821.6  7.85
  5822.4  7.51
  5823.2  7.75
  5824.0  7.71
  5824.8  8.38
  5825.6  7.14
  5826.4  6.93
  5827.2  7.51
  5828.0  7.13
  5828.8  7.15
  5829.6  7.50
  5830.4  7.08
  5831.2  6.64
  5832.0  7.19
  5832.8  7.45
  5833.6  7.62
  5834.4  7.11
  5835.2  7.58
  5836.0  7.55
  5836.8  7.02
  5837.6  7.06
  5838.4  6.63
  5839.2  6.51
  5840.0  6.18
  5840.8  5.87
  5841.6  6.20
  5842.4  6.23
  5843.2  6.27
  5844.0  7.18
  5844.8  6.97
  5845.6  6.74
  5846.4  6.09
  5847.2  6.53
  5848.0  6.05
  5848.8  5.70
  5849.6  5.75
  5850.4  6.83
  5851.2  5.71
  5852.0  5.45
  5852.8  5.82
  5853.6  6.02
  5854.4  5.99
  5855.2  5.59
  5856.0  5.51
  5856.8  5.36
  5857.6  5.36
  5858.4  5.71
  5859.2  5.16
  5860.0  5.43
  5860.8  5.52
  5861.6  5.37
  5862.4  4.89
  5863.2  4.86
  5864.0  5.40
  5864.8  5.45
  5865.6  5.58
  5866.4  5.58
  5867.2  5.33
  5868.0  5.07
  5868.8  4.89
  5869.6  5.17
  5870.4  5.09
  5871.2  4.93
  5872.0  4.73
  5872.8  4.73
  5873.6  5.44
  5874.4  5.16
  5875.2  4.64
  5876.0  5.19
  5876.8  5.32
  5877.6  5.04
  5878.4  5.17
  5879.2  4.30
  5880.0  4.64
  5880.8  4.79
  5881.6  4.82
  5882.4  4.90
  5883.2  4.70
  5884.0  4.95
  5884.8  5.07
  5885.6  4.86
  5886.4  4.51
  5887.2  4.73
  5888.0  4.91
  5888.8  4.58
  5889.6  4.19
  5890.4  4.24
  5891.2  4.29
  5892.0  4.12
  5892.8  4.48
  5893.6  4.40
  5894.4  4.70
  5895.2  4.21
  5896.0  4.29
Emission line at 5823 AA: C IV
